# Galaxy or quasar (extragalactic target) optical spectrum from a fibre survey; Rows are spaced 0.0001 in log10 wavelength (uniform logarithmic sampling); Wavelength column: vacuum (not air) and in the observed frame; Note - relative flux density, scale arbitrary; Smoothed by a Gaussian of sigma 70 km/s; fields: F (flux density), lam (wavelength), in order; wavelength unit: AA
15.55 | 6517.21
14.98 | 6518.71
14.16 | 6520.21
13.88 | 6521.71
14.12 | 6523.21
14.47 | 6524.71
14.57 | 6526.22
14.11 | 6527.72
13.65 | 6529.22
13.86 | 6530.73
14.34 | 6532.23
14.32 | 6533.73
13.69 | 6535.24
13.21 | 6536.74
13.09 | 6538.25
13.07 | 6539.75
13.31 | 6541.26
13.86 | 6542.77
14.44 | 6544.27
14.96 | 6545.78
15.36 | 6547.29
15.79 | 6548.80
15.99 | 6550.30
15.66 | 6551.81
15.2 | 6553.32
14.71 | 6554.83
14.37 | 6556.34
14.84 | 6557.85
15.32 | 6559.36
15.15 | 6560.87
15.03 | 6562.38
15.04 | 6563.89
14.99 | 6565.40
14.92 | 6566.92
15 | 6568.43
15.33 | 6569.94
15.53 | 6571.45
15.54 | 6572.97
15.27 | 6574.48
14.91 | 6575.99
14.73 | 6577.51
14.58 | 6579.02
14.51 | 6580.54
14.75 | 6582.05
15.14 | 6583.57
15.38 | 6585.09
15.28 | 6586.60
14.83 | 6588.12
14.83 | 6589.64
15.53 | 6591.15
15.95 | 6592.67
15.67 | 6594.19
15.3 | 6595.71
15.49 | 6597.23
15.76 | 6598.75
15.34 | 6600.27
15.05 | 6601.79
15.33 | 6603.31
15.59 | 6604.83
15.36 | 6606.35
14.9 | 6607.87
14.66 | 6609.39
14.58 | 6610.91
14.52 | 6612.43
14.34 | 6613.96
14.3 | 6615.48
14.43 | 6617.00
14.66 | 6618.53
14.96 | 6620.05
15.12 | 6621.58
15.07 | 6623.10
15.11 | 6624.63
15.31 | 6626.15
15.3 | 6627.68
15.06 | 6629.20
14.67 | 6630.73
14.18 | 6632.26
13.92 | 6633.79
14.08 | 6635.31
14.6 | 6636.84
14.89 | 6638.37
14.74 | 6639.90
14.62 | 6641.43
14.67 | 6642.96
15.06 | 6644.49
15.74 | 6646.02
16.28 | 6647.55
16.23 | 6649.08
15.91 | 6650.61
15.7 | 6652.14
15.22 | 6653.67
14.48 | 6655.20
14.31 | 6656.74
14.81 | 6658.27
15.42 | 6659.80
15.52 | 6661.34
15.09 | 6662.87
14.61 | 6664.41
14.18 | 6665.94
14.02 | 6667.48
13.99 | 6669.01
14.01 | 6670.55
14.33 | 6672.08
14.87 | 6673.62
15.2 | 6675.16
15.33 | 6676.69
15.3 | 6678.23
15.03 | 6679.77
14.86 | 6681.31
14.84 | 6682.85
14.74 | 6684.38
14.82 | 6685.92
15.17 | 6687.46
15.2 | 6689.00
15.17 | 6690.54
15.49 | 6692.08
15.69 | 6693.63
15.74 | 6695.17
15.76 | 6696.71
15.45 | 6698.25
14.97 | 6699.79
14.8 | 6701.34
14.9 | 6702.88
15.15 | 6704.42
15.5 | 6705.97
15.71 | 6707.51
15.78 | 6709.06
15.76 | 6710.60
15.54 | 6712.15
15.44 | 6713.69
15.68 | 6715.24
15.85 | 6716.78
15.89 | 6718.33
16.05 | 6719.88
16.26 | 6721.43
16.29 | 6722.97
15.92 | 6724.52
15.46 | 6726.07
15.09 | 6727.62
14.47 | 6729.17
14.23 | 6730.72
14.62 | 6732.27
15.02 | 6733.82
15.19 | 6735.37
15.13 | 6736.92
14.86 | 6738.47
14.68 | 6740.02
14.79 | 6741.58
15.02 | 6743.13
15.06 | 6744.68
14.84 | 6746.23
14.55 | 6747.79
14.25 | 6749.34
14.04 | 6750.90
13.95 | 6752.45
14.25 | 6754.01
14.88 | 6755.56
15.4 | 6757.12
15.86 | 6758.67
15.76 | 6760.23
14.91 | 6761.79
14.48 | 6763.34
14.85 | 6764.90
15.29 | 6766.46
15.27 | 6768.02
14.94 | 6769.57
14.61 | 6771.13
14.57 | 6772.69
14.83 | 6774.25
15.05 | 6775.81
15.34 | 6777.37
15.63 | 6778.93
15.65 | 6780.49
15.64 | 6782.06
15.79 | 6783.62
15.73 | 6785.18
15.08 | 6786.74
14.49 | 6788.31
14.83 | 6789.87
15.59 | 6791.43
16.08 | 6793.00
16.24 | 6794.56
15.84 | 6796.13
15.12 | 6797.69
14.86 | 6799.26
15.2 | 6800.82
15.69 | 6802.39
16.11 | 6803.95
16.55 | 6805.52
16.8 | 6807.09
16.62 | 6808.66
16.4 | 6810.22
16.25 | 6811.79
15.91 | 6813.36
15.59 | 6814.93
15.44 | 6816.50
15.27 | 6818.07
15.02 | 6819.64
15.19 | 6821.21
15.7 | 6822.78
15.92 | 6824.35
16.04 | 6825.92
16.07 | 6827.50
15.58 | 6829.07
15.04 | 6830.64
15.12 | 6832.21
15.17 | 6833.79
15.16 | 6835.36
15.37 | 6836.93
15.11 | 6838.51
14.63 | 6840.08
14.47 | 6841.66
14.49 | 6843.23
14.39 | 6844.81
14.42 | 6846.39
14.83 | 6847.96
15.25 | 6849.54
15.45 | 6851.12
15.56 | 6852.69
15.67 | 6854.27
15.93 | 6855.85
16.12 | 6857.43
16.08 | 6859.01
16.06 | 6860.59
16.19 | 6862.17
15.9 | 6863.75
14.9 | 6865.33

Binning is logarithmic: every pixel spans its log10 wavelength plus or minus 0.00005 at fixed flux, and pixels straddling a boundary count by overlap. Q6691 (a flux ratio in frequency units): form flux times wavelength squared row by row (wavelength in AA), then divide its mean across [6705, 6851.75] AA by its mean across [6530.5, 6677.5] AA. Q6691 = 1.08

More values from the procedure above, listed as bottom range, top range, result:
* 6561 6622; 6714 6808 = 1.06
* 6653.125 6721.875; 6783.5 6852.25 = 1.06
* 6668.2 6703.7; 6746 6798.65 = 1.03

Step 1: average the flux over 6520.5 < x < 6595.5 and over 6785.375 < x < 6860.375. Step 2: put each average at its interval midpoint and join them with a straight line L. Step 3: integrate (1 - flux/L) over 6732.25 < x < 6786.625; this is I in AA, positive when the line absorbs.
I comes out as 1.10 AA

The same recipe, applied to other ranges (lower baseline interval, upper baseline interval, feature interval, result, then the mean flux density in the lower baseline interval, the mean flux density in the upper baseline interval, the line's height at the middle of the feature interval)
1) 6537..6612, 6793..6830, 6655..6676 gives 0.91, 15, 15.8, 15.3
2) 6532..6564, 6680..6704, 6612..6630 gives 0.03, 14.6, 15.2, 14.9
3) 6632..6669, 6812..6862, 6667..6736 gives -0.79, 14.9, 15.4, 15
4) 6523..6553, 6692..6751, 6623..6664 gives -0.48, 14.3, 15.3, 14.9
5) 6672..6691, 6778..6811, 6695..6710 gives -0.22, 15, 15.7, 15.1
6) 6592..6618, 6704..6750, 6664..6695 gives 0.68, 15.1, 15.3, 15.2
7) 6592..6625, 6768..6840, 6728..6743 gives 0.54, 15.1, 15.5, 15.4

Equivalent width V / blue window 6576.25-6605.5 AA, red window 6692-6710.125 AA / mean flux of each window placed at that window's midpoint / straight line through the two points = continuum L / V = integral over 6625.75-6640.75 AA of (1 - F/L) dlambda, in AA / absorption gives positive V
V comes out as 0.6 AA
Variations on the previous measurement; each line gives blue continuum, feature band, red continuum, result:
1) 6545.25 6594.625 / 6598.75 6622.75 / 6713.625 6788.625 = 0.4 AA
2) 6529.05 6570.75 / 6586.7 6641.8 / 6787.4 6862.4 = -0.5 AA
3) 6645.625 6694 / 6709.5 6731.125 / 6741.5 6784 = -0.8 AA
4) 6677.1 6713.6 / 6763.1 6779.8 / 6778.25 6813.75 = 0.7 AA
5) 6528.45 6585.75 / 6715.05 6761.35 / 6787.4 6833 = 0.9 AA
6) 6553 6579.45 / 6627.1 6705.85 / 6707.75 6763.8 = 0.6 AA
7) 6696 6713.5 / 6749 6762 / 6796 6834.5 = 0.6 AA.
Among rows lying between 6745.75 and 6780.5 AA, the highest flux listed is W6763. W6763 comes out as 15.86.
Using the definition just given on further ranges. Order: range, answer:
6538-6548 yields 15.36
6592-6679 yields 16.28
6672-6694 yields 15.69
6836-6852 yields 15.45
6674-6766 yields 16.29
